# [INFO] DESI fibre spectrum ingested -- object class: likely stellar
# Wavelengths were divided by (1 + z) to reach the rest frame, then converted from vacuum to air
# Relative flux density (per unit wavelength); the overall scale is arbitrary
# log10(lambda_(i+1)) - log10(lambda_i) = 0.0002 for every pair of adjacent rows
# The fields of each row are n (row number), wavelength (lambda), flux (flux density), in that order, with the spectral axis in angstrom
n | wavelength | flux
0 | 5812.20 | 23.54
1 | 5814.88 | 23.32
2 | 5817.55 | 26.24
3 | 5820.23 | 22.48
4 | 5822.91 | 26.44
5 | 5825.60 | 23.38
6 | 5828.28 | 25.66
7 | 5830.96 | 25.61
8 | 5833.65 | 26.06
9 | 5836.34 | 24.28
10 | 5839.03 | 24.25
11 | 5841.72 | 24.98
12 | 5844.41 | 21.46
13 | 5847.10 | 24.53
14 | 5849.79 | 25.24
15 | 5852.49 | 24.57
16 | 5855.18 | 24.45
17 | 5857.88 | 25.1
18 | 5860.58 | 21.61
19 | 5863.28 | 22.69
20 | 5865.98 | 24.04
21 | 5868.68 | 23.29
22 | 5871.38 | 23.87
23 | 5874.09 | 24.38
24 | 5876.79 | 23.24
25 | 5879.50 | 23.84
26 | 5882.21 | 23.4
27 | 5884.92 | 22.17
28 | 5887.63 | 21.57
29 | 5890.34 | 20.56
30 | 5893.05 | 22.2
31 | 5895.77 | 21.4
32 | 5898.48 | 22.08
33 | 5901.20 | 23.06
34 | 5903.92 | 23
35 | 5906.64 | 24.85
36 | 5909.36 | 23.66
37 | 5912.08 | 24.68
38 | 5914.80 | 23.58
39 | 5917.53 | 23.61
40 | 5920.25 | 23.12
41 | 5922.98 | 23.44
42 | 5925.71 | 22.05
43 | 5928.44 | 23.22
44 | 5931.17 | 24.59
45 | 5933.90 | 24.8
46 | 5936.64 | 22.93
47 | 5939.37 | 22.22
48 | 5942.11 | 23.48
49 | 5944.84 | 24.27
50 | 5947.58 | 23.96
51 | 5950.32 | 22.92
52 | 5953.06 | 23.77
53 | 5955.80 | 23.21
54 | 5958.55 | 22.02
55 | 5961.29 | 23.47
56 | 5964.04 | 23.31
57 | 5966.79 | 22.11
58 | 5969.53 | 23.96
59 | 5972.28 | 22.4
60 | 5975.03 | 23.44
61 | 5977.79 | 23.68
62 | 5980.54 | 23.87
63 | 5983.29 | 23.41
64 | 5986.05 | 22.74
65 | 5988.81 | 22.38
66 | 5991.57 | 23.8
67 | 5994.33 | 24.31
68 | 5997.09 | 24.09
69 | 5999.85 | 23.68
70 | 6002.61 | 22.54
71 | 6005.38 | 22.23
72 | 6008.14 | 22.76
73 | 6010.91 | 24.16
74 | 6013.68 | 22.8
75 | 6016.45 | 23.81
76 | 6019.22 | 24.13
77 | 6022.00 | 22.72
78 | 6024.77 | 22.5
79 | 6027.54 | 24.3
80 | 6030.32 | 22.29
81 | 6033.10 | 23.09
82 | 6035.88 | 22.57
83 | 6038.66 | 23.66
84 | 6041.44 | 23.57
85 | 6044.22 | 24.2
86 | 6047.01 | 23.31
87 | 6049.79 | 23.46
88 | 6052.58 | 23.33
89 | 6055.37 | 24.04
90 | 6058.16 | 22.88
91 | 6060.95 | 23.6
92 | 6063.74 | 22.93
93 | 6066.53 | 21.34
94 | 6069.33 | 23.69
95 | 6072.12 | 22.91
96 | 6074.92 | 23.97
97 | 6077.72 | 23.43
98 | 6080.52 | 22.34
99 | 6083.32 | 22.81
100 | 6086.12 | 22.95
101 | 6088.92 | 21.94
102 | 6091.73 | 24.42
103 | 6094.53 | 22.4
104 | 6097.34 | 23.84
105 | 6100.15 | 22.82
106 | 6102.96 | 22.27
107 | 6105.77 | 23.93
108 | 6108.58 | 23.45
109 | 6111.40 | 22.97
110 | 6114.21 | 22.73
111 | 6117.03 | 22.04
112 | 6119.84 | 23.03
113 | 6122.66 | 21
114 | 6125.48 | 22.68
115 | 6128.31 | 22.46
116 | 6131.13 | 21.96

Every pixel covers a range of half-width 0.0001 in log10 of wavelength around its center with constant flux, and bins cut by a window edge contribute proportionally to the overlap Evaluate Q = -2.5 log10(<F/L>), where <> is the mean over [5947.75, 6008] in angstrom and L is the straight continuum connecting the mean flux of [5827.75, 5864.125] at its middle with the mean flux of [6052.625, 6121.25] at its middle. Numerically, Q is 0.02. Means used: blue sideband 24.3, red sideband 23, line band 23.2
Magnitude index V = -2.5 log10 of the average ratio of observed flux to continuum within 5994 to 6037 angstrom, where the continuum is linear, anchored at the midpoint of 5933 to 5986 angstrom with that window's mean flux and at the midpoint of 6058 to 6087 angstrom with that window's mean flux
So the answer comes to -0.004 mag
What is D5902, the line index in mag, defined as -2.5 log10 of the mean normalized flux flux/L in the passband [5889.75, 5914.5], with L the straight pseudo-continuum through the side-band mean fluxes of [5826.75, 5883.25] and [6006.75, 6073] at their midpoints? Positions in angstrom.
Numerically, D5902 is 0.04 mag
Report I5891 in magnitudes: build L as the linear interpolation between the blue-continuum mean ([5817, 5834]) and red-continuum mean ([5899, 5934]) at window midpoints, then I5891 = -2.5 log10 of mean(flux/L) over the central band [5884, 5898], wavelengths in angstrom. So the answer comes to 0.114 mag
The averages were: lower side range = 25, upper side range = 23.6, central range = 21.6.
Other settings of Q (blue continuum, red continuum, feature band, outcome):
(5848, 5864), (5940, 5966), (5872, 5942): 0.024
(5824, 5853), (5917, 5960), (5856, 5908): 0.049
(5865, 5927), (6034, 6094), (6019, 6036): 0.006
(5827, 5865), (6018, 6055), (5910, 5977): 0.021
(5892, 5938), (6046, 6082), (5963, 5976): 0.011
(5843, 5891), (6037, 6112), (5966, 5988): 0.003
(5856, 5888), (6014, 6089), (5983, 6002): -0.010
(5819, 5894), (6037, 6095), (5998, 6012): 0.013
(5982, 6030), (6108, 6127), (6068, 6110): -0.021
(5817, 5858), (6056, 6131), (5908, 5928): 0.029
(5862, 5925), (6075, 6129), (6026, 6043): -0.015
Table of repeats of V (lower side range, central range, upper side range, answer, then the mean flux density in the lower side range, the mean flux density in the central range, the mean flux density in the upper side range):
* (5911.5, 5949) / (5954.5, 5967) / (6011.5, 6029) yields 0.03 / 23.5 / 22.9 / 23.4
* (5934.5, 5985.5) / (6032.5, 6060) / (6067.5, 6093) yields -0.01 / 23.3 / 23.4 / 23.1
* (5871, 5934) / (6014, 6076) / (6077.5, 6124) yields -0.02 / 23.1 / 23.3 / 22.8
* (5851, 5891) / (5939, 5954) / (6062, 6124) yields -0.02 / 23.3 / 23.5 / 22.9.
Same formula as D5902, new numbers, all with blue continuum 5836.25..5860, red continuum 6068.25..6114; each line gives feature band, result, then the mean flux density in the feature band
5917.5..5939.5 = 0.022 mag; 23.4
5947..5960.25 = 0.028 mag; 23.1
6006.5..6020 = 0.000 mag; 23.5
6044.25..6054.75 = -0.009 mag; 23.5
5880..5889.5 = 0.077 mag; 22.4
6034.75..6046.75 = -0.007 mag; 23.5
